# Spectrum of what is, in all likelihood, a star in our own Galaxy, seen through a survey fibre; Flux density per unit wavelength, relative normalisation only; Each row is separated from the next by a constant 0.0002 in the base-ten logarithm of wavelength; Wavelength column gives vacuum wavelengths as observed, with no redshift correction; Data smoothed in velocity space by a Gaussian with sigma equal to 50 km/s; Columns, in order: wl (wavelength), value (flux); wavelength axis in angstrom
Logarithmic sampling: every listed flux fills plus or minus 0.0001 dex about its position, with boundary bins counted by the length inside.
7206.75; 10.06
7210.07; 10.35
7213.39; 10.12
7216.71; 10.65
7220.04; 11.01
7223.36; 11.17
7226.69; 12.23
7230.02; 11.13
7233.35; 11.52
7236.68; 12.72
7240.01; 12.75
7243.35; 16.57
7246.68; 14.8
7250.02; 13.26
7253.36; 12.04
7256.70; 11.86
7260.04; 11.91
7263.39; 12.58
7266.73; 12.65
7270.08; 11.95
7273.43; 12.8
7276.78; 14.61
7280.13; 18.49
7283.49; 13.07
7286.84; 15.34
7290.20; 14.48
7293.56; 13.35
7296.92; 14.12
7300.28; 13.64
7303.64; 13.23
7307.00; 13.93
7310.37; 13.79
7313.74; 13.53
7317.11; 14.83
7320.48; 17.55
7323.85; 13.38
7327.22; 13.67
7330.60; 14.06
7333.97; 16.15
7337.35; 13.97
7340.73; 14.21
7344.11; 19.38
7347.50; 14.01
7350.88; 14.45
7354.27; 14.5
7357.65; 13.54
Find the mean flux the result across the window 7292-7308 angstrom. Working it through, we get 13.7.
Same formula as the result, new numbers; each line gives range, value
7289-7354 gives 14.5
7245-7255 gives 13.4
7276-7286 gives 15.5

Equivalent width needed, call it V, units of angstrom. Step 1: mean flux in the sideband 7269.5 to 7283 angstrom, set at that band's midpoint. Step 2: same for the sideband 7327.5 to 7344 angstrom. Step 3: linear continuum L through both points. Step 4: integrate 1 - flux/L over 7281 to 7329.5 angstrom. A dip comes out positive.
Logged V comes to 1.8 angstrom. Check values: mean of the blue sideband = 14.5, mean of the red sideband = 15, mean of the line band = 14.2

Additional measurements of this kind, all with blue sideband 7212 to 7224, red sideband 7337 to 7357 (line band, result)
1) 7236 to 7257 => -3.4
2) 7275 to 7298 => -3.1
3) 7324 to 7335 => 0.1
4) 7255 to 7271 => 0.1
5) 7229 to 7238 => -0.4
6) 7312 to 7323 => -0.8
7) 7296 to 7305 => -0.1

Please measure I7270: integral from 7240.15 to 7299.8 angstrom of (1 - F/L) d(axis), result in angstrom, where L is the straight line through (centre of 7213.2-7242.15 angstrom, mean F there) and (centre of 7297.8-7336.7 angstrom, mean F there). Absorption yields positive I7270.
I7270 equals -3.9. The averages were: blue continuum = 11.6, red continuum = 14.3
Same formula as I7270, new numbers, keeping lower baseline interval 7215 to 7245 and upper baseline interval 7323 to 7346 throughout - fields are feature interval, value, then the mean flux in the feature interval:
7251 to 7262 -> 0.7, 12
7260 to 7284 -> -0.5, 13.6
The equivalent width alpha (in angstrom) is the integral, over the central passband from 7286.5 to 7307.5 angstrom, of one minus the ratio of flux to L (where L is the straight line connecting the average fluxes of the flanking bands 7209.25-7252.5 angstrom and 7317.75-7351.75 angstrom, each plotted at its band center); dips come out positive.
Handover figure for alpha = 0.16 angstrom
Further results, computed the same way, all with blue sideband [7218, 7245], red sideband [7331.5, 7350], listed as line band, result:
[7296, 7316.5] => 1.0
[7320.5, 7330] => 0.4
